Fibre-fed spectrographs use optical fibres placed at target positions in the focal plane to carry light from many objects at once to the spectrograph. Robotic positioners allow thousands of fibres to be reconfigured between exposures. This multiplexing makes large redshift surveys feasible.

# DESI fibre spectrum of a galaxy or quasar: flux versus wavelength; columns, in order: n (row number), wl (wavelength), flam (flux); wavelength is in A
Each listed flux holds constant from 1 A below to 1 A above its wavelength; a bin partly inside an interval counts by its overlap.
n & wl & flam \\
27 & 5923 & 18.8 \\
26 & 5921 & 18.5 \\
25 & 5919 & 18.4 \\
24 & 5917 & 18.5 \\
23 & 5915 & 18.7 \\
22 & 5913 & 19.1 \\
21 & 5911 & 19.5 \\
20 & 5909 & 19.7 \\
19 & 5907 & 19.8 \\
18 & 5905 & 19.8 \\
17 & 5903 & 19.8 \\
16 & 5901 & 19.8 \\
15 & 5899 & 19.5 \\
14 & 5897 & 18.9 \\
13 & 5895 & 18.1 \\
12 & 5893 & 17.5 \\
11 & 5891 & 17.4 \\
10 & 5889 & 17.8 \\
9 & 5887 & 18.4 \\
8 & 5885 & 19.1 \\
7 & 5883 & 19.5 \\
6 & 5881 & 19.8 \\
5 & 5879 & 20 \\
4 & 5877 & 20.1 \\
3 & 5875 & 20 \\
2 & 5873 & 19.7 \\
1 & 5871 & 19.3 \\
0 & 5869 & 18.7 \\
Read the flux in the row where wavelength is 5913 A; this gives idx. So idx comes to 19.1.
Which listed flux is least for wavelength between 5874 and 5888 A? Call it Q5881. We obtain 18.4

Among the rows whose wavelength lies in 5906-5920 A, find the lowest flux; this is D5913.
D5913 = 18.4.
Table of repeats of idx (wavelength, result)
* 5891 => 17.4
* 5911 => 19.5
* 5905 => 19.8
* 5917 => 18.5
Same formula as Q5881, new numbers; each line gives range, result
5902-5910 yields 19.7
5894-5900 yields 18.1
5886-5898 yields 17.4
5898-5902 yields 19.5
